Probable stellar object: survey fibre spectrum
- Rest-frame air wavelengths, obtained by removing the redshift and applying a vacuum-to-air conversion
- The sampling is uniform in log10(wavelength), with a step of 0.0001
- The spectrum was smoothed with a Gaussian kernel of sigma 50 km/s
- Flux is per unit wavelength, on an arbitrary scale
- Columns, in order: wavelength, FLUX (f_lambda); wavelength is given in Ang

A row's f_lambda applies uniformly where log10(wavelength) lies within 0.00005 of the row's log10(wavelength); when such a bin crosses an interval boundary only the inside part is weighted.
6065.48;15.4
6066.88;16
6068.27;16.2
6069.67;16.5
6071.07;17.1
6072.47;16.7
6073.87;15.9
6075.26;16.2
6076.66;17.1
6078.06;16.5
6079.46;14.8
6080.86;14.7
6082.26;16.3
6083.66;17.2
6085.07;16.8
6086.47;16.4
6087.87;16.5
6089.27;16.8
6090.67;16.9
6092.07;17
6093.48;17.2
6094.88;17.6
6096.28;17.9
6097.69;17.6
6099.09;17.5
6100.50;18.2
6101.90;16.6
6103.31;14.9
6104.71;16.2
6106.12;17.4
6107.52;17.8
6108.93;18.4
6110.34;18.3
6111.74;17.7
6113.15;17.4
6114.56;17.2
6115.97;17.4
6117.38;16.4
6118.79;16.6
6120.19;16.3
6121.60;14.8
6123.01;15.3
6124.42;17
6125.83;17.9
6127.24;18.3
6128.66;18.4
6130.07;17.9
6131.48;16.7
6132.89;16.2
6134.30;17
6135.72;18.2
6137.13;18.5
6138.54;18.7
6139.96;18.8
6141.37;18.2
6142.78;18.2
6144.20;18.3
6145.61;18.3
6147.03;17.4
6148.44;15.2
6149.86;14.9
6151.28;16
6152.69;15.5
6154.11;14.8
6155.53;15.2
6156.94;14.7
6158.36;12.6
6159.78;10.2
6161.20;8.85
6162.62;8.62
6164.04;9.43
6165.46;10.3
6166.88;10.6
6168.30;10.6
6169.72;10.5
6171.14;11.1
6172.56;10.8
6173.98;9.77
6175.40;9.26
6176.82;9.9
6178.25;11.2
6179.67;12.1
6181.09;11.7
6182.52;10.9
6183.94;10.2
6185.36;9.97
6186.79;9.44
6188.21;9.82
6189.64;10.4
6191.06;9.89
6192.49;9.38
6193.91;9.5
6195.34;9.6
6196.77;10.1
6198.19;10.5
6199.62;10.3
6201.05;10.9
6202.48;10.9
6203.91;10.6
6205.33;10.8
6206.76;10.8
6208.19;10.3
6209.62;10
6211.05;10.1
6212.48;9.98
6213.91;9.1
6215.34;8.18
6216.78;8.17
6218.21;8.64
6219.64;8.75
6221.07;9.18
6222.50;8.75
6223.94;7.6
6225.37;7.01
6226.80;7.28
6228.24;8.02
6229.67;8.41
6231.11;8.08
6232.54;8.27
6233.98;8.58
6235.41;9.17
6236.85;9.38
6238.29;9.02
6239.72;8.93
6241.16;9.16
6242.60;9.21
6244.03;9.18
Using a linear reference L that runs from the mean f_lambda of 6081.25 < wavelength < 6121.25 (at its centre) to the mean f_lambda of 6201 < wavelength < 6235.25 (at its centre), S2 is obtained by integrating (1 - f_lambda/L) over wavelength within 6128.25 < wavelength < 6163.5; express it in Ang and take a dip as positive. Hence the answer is -4.4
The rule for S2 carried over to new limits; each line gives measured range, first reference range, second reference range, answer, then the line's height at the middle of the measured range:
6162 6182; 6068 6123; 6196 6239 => 2.6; 12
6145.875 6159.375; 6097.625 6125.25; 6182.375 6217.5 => -1.4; 13.7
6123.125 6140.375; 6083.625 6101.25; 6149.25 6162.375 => -3.3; 14.9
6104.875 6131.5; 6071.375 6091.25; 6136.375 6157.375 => -0.9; 16.7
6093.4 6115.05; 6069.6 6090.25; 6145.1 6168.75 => -2.9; 15.3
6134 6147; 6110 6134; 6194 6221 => -2.3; 15.5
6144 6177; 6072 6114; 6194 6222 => 0.7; 12.7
